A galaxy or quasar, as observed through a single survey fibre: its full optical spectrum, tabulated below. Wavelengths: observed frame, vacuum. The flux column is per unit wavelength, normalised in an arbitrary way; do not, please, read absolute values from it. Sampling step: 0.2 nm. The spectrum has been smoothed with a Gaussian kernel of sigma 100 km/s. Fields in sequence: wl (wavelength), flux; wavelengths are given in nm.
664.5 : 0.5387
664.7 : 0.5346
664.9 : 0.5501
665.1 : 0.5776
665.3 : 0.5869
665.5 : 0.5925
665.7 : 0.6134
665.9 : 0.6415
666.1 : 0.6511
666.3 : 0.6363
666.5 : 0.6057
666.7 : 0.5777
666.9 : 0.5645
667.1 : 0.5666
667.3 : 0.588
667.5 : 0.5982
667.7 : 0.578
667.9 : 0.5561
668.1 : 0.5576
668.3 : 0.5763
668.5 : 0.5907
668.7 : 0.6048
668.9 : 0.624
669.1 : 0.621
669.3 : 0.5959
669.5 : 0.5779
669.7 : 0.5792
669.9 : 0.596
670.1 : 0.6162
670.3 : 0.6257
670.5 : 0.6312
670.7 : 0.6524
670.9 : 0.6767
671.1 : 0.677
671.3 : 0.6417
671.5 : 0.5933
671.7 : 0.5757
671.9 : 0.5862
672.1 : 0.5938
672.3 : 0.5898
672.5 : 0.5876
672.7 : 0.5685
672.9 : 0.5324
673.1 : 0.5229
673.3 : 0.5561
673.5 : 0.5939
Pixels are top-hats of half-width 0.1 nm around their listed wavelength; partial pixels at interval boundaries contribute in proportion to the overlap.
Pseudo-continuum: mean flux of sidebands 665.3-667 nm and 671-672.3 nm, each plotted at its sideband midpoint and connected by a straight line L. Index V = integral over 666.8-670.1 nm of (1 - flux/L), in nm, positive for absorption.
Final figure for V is 0.12 nm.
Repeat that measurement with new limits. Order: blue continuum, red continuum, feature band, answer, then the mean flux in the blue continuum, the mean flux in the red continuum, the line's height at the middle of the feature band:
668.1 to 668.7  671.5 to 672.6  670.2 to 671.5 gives -0.13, 0.583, 0.587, 0.586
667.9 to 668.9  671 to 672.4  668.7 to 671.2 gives -0.11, 0.584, 0.608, 0.595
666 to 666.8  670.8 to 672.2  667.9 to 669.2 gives 0.06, 0.618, 0.621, 0.619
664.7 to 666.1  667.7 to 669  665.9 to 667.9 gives -0.03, 0.594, 0.584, 0.589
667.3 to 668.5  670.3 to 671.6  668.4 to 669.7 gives 0.00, 0.576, 0.644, 0.602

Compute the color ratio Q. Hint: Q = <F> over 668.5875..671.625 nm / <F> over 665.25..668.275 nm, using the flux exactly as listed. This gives 1.0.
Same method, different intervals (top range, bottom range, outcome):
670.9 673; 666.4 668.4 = 1.04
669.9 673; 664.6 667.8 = 1.03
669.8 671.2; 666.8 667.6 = 1.10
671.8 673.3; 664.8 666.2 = 0.94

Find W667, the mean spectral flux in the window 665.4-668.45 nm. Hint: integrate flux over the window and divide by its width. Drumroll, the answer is 0.594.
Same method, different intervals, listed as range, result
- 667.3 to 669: 0.586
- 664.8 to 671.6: 0.604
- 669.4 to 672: 0.618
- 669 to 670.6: 0.605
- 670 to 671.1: 0.644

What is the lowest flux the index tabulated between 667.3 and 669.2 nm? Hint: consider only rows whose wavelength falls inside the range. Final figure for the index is 0.5561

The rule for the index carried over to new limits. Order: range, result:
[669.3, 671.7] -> 0.5757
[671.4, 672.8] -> 0.5685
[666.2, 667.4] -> 0.5645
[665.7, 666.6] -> 0.6057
